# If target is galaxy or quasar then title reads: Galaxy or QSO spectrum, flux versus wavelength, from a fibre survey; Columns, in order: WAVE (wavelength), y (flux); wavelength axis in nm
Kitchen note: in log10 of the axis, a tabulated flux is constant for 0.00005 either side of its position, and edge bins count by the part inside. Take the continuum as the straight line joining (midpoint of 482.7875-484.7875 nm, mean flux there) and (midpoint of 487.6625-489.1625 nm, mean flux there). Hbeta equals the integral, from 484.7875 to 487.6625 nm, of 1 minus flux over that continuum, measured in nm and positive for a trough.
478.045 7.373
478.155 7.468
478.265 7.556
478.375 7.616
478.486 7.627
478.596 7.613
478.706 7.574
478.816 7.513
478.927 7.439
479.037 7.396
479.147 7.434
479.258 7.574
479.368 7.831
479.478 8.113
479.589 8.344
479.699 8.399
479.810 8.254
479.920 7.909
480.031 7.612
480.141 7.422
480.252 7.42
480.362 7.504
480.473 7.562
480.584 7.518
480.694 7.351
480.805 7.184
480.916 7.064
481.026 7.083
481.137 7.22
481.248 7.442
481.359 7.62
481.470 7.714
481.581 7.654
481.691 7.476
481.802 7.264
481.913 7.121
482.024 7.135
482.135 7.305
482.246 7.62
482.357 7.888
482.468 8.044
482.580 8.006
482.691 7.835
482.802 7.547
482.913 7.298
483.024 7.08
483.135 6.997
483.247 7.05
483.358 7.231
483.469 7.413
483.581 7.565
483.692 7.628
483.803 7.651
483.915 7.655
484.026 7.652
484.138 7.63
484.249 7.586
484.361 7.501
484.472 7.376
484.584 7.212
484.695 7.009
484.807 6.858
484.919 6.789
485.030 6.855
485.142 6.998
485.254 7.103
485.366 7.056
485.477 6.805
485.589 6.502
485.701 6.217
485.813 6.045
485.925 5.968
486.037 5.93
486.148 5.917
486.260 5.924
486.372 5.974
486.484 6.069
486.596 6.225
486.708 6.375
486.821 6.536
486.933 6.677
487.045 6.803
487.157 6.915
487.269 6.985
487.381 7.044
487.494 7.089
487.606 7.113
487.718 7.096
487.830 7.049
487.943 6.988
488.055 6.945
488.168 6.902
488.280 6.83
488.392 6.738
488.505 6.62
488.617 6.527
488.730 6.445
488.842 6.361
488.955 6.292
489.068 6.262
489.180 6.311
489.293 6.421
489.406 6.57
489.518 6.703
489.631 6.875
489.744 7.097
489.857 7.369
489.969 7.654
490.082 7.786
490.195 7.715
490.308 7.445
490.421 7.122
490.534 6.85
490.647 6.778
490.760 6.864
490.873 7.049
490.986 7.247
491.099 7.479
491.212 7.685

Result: 0.18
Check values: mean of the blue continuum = 7.38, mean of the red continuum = 6.69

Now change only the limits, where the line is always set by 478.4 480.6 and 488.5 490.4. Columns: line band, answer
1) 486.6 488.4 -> 0.041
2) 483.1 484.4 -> -0.023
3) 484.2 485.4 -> 0.022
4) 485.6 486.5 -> 0.141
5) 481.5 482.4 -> 0.007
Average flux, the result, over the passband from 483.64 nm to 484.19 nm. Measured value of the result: 7.64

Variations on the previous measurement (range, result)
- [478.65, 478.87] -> 7.56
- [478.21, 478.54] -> 7.58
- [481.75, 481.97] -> 7.19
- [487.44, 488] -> 7.07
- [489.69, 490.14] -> 7.48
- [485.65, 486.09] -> 6.03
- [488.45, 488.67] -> 6.59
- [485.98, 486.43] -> 5.95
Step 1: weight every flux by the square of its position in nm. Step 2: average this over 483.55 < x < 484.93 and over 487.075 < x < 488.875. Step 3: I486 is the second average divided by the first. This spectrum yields 0.9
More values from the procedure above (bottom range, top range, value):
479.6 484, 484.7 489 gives 0.90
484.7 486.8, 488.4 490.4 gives 1.08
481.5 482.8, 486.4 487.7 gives 0.90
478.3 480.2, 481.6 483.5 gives 0.97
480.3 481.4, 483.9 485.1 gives 1.00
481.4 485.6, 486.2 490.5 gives 0.94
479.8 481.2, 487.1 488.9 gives 0.95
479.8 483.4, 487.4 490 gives 0.94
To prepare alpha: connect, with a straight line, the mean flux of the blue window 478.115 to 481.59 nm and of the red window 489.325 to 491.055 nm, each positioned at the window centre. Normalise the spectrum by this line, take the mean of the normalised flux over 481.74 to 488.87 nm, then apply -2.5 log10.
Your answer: 0.06 mag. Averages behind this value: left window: 7.59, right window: 7.13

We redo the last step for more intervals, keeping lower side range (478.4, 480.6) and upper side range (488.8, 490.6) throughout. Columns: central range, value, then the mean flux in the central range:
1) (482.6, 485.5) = 0.009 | 7.3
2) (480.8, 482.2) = 0.031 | 7.34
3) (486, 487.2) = 0.138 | 6.31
